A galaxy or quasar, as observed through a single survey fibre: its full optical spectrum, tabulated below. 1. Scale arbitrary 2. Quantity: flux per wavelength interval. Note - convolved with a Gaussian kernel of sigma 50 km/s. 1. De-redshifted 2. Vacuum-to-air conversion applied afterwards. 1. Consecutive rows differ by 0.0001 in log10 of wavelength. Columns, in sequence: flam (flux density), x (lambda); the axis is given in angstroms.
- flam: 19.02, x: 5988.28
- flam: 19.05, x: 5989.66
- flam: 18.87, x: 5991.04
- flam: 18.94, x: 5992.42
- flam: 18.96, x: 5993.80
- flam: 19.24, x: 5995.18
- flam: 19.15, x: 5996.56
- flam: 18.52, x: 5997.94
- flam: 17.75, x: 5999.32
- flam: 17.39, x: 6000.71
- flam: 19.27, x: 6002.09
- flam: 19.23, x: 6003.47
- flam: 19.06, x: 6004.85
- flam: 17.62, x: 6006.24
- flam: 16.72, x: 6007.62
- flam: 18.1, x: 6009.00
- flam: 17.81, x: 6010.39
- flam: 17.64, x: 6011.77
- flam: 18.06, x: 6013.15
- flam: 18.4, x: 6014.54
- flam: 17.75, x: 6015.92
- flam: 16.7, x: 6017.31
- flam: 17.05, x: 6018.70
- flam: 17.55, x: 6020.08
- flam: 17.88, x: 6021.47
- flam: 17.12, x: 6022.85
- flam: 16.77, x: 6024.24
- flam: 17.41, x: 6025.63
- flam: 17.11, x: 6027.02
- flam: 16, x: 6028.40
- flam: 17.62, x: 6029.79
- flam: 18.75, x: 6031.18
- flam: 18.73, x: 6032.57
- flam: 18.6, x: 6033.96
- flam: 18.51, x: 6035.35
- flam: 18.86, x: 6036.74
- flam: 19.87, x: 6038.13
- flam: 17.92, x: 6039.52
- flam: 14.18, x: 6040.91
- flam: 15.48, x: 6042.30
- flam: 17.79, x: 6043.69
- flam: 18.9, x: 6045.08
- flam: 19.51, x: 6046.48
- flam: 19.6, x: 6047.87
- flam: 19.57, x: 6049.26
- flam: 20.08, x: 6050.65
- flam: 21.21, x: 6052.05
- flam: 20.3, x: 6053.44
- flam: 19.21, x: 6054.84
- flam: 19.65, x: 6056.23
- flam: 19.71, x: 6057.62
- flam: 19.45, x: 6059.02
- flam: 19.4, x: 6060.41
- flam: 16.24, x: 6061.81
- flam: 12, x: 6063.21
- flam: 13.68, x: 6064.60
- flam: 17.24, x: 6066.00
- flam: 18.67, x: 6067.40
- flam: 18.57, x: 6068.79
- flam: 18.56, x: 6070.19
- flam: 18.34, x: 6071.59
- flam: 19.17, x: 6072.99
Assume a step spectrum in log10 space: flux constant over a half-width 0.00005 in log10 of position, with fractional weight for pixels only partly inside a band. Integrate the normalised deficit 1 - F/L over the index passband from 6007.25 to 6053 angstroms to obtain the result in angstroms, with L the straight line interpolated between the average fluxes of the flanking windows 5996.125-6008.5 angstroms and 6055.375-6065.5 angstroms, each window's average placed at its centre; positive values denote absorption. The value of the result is -0.64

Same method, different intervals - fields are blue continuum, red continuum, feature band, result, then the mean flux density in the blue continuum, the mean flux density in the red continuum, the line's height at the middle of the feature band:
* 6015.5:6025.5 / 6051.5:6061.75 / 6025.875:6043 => 0.5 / 17.2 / 19.6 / 18.2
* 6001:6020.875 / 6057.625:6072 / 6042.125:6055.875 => -1.4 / 17.9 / 17.3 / 17.5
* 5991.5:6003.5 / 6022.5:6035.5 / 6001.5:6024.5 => 0.4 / 18.7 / 17.6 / 18.2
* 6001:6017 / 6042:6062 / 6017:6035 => 1.0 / 18.1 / 19.2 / 18.5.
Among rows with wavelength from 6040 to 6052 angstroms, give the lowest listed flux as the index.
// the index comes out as 14.18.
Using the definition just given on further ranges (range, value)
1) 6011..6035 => 16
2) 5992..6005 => 17.39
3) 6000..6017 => 16.72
